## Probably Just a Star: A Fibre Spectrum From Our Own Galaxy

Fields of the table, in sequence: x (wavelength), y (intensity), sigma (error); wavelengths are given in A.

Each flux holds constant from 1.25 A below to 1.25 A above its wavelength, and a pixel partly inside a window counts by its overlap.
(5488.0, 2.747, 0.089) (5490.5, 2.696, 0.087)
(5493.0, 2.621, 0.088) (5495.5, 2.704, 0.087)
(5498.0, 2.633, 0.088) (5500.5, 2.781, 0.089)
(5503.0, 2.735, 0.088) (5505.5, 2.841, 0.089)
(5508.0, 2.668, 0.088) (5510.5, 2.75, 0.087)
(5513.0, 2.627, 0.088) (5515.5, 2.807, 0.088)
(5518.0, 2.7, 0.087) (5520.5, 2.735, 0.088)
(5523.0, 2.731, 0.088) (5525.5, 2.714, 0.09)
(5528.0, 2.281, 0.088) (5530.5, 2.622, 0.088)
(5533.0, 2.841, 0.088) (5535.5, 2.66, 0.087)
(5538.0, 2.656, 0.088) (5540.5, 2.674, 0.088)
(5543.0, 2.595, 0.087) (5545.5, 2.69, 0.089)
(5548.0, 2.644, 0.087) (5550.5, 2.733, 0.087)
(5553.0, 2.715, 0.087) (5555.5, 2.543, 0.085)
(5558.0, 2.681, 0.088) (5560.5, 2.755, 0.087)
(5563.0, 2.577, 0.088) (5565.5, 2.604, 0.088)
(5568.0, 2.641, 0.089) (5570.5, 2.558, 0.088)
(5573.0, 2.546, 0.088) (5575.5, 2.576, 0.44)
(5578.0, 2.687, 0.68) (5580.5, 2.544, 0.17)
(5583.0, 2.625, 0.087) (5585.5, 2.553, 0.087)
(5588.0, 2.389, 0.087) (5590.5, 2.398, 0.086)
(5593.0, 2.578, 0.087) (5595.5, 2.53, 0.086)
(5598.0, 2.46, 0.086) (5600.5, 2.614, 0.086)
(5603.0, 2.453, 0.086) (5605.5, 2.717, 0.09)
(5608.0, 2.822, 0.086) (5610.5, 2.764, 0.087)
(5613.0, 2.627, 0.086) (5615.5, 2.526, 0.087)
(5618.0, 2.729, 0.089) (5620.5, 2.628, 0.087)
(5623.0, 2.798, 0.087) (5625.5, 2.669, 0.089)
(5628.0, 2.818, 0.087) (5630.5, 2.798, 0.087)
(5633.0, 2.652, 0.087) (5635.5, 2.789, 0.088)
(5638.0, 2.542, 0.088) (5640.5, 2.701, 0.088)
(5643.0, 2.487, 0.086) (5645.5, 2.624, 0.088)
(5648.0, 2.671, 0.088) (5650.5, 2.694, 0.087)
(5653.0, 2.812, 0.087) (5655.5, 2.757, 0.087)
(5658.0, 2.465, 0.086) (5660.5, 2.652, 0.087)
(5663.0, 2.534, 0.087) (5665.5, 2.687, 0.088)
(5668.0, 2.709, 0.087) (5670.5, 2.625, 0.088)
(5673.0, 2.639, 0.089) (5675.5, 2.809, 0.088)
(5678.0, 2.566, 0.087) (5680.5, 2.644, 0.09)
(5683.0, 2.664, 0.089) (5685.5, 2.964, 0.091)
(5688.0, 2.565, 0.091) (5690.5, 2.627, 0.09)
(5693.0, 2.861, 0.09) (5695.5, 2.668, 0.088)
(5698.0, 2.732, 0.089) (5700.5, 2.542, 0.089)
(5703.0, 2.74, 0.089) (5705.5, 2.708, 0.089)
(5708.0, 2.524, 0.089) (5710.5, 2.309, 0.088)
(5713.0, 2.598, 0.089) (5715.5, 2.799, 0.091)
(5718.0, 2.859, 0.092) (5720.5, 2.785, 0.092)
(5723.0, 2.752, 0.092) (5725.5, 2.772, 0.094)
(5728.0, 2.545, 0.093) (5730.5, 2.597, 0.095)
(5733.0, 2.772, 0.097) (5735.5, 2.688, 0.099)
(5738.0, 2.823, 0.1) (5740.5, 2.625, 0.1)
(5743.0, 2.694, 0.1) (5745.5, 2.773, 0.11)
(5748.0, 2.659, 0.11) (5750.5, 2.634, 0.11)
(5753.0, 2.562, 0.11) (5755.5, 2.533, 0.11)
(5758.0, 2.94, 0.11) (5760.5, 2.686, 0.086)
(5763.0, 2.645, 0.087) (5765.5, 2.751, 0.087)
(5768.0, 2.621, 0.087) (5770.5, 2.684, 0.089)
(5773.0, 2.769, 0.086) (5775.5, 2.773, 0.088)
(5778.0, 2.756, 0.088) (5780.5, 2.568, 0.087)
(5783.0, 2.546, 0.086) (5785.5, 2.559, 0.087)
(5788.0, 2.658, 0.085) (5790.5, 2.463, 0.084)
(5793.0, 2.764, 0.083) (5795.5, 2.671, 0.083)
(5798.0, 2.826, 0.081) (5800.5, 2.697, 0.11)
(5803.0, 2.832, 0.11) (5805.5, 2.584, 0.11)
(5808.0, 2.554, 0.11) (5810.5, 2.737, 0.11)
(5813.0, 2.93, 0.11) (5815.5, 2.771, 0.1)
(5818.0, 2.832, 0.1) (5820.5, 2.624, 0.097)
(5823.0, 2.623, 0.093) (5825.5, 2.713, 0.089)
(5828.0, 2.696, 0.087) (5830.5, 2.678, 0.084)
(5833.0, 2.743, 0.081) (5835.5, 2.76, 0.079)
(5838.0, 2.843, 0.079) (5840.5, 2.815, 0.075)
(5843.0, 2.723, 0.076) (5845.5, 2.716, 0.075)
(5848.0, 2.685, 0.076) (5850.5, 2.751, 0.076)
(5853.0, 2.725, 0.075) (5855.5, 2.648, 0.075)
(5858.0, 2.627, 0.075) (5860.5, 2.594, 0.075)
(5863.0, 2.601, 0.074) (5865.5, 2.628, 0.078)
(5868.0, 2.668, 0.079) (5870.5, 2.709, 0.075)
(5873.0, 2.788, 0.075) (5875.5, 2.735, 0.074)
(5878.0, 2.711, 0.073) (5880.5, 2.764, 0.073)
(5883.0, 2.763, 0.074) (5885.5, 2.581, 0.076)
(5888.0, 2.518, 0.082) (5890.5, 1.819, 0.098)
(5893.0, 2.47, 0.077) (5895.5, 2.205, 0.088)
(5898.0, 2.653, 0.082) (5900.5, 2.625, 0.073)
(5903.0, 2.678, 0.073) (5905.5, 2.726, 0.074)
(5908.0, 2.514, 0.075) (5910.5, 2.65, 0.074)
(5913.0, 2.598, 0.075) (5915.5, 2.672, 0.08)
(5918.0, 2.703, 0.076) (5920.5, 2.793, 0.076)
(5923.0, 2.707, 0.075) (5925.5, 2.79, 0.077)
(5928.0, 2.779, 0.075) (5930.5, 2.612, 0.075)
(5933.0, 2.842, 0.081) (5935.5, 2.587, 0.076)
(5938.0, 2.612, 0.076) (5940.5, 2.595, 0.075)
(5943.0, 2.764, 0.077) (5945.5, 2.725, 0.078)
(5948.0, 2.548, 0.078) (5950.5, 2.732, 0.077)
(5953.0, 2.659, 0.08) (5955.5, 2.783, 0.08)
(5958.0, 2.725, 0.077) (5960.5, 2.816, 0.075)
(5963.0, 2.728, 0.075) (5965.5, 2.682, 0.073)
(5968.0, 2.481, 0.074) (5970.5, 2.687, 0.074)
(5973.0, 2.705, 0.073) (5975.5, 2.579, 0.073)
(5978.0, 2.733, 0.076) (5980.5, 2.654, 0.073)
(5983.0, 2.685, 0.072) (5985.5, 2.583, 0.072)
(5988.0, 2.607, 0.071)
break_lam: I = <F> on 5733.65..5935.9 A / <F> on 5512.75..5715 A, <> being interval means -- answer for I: 1.01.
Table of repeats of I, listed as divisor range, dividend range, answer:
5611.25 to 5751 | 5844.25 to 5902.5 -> 0.97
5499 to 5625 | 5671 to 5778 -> 1.02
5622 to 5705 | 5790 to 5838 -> 1.01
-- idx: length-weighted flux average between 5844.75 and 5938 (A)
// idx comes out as 2.64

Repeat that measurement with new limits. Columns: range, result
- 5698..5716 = 2.6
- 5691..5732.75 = 2.68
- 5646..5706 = 2.68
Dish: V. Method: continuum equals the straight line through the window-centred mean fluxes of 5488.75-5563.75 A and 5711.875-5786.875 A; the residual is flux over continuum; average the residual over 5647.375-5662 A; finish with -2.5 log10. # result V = 0.01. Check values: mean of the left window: 2.68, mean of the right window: 2.69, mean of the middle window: 2.67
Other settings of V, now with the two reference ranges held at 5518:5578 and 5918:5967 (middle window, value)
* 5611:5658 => -0.009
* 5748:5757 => 0.033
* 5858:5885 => 0.003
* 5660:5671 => 0.009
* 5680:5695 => -0.022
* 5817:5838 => -0.010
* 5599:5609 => 0.005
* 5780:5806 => 0.011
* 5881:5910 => 0.077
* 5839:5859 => -0.008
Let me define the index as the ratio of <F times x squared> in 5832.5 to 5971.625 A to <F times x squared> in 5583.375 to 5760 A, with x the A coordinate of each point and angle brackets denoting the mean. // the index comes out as 1.08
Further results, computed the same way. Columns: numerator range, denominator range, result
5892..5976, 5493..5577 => 1.15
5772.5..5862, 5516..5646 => 1.11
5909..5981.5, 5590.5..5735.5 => 1.11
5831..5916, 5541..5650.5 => 1.10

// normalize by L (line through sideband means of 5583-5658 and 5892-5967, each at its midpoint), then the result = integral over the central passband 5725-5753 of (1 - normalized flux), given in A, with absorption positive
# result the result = -0.3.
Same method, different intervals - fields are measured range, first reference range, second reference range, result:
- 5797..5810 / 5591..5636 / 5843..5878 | -0.09 A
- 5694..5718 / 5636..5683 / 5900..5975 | 0.14 A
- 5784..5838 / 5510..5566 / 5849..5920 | -1.61 A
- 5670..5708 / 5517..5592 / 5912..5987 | -0.61 A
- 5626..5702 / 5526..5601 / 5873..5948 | -1.99 A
